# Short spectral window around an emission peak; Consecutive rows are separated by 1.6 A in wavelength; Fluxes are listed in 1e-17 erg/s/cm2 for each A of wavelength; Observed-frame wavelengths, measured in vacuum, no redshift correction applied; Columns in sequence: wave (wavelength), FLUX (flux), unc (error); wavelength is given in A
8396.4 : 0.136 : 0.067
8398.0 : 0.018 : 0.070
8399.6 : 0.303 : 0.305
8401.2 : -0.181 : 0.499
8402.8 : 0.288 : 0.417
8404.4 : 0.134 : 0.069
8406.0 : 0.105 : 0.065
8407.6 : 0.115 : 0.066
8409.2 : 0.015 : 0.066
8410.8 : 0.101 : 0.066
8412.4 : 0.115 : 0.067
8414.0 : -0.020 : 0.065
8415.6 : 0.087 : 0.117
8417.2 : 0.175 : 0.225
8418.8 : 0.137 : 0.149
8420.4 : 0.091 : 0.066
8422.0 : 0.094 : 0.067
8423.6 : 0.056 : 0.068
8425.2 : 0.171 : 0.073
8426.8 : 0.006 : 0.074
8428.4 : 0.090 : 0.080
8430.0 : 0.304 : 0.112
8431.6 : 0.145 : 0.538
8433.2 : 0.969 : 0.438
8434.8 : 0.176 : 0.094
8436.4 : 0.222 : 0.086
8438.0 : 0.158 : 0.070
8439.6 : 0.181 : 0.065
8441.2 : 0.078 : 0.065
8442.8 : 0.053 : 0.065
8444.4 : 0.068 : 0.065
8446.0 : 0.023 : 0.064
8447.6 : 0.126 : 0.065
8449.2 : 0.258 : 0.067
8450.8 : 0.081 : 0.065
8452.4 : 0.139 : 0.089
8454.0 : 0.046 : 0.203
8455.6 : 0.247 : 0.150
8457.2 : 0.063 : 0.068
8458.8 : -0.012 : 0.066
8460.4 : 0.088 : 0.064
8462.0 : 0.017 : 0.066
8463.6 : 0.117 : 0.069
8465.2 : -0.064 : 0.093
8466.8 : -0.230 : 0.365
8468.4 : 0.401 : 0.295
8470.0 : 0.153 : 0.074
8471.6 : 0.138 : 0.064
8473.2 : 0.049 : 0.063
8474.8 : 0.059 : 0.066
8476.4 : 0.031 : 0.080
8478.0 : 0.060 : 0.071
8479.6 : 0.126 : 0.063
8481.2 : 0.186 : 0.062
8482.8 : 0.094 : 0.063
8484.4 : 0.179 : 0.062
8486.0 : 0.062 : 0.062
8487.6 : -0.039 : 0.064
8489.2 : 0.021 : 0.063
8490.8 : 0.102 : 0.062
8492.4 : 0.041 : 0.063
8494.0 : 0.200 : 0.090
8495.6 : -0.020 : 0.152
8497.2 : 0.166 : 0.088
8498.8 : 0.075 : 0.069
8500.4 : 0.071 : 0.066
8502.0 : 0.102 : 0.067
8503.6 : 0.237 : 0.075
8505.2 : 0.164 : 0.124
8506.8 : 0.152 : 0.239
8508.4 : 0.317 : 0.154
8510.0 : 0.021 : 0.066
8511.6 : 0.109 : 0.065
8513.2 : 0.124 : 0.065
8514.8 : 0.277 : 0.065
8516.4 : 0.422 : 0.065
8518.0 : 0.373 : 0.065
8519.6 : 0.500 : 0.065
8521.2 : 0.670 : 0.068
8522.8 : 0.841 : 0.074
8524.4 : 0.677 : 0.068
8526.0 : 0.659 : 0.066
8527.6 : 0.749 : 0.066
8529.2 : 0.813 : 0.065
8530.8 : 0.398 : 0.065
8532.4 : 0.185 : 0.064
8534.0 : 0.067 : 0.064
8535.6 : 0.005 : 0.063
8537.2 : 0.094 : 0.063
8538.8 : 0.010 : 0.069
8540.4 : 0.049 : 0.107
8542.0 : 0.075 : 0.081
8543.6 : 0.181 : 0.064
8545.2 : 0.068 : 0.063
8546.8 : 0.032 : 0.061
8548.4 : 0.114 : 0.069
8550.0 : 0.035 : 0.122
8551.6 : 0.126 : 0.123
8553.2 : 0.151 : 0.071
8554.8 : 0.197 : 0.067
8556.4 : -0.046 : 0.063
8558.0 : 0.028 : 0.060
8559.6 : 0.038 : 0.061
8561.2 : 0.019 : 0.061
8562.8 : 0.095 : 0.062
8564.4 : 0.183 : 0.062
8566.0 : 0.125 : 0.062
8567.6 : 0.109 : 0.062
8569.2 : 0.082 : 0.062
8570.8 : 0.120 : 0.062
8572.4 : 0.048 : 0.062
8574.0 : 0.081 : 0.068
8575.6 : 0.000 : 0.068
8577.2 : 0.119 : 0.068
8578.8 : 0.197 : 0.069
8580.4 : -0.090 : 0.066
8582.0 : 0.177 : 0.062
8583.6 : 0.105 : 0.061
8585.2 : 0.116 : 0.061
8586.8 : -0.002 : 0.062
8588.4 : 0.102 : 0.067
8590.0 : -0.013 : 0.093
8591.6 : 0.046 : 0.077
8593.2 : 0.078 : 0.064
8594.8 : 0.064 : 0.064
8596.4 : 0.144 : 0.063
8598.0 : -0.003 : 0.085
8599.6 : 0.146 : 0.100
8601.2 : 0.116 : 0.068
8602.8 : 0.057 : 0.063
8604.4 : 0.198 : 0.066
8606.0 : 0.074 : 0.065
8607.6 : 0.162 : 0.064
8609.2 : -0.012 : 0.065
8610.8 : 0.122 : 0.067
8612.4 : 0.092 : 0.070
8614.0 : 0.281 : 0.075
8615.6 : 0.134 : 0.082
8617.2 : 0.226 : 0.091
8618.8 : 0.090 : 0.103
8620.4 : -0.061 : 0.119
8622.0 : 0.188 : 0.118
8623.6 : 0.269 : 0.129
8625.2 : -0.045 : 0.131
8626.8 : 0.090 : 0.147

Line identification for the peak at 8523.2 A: [O II]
